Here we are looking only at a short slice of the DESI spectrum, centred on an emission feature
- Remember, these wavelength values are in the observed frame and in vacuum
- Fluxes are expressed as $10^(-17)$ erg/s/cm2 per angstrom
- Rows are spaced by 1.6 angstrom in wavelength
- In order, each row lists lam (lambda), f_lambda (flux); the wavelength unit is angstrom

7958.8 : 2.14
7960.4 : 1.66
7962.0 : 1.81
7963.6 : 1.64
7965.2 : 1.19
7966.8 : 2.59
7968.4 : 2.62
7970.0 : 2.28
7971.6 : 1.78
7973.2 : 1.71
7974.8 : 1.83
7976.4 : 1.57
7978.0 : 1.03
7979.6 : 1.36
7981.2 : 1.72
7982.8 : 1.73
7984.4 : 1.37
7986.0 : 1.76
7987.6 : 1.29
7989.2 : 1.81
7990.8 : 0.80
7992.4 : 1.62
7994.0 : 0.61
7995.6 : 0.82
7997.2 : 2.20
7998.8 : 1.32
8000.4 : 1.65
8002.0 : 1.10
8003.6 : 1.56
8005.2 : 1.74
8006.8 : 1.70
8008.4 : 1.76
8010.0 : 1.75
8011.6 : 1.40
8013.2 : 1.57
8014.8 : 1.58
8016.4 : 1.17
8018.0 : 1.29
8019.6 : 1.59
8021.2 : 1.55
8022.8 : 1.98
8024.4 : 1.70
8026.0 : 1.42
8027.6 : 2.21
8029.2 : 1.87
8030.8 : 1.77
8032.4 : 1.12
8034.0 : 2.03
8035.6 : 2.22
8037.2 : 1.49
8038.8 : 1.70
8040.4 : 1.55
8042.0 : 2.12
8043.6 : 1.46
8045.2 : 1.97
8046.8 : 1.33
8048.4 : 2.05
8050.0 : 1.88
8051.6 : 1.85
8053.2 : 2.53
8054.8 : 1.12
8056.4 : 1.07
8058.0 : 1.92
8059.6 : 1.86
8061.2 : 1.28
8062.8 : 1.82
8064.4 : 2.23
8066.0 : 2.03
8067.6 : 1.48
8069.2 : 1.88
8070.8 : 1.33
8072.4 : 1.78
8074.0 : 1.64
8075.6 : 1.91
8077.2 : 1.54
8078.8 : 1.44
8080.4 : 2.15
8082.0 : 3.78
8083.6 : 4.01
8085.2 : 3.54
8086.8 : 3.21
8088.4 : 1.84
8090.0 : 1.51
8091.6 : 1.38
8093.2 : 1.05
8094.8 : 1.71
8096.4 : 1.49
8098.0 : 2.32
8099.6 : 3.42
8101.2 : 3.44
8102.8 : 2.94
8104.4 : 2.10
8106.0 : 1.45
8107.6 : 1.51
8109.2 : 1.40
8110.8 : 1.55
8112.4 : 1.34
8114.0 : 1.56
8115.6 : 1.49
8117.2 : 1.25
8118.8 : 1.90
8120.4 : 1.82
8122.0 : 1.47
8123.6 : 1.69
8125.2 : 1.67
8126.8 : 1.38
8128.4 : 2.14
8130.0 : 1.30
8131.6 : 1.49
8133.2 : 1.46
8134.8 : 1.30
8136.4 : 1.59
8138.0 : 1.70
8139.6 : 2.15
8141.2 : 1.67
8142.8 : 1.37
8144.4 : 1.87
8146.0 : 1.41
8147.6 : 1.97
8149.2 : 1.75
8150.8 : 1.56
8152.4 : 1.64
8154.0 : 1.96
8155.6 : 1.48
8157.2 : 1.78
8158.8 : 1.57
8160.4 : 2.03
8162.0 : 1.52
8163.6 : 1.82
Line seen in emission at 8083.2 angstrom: [S II]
